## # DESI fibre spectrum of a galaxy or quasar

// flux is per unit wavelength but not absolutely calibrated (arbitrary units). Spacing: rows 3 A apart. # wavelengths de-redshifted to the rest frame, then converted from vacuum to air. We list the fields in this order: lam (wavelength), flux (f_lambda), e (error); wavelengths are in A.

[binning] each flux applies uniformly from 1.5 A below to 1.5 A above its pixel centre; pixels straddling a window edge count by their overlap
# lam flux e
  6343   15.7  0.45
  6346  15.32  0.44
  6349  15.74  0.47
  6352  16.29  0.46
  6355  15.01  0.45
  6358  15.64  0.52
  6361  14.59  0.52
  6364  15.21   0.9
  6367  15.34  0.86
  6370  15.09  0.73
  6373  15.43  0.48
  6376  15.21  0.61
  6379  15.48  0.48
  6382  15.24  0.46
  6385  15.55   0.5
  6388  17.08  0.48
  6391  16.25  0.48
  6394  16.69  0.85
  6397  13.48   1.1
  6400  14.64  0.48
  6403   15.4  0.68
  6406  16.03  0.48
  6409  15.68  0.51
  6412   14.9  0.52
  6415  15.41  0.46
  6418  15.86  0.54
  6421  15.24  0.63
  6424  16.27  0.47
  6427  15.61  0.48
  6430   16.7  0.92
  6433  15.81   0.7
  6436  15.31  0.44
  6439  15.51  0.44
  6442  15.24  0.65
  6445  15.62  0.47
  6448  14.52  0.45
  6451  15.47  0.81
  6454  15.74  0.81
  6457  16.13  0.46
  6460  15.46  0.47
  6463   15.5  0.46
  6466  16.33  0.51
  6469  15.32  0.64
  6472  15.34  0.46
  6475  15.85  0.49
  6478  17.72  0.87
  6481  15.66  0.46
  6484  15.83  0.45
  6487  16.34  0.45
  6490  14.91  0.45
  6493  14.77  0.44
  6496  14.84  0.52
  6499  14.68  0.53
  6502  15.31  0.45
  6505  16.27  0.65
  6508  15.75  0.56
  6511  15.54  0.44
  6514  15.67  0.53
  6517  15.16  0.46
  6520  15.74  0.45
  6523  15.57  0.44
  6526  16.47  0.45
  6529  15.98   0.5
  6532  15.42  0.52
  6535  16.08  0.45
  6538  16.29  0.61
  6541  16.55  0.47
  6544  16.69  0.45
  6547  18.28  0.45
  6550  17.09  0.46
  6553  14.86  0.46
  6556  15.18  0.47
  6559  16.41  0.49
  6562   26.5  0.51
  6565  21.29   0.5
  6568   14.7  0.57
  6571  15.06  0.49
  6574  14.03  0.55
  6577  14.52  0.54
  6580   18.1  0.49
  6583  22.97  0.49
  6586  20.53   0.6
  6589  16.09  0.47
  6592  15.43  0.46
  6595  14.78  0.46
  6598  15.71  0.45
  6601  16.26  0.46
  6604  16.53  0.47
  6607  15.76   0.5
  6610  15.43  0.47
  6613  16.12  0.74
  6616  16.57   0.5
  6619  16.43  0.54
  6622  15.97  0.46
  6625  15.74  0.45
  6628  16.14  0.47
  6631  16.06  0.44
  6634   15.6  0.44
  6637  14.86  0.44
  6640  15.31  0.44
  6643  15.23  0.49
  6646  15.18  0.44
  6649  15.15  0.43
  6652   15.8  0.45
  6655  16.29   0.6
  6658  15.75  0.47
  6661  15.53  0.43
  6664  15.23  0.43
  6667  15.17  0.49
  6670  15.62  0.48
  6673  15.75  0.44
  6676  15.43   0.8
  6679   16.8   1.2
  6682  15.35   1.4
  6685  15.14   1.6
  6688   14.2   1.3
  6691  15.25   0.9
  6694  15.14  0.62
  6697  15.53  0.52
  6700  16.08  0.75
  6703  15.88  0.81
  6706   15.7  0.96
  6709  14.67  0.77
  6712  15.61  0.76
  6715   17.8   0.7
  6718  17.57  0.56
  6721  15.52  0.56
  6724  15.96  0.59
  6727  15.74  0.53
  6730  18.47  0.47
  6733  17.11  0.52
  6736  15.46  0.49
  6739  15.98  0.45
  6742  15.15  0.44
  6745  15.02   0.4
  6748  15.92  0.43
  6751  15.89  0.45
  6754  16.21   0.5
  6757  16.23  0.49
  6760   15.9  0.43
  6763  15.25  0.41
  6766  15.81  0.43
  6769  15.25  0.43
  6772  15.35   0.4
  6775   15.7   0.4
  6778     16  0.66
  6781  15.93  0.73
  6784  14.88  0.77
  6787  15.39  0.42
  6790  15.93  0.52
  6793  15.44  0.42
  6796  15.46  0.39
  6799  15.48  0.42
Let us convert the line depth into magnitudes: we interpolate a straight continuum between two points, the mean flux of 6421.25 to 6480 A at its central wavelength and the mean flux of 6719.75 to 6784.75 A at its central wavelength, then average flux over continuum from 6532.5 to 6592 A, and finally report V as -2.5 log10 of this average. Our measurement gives -0.10 mag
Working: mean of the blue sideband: 15.7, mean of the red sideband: 15.9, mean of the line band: 17.3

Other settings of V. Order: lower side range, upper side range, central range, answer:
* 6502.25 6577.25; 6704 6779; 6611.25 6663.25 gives 0.03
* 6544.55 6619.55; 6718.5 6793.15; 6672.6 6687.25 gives 0.05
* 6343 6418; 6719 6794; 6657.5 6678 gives 0.02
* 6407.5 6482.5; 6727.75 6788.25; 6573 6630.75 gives -0.05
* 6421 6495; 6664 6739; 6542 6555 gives -0.06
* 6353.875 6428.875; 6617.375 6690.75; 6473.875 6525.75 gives -0.01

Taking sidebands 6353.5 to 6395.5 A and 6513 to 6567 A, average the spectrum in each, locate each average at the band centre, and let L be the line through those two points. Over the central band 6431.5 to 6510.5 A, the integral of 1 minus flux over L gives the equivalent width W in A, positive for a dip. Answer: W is 3.8 A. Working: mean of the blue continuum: 15.6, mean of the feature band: 15.6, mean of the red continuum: 16.9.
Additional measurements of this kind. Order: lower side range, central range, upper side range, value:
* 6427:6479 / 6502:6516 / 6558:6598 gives 0.7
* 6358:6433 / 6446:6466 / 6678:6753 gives 0.1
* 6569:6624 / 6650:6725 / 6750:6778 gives 1.7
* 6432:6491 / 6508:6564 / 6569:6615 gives -1.8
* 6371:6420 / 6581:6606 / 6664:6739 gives -2.4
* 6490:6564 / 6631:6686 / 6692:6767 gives 1.9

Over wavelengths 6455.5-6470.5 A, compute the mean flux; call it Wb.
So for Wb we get 15.7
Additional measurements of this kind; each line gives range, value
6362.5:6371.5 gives 15.2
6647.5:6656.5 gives 15.7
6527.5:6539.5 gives 15.9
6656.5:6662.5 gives 15.6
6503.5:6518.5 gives 15.7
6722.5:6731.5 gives 16.7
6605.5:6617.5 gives 16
